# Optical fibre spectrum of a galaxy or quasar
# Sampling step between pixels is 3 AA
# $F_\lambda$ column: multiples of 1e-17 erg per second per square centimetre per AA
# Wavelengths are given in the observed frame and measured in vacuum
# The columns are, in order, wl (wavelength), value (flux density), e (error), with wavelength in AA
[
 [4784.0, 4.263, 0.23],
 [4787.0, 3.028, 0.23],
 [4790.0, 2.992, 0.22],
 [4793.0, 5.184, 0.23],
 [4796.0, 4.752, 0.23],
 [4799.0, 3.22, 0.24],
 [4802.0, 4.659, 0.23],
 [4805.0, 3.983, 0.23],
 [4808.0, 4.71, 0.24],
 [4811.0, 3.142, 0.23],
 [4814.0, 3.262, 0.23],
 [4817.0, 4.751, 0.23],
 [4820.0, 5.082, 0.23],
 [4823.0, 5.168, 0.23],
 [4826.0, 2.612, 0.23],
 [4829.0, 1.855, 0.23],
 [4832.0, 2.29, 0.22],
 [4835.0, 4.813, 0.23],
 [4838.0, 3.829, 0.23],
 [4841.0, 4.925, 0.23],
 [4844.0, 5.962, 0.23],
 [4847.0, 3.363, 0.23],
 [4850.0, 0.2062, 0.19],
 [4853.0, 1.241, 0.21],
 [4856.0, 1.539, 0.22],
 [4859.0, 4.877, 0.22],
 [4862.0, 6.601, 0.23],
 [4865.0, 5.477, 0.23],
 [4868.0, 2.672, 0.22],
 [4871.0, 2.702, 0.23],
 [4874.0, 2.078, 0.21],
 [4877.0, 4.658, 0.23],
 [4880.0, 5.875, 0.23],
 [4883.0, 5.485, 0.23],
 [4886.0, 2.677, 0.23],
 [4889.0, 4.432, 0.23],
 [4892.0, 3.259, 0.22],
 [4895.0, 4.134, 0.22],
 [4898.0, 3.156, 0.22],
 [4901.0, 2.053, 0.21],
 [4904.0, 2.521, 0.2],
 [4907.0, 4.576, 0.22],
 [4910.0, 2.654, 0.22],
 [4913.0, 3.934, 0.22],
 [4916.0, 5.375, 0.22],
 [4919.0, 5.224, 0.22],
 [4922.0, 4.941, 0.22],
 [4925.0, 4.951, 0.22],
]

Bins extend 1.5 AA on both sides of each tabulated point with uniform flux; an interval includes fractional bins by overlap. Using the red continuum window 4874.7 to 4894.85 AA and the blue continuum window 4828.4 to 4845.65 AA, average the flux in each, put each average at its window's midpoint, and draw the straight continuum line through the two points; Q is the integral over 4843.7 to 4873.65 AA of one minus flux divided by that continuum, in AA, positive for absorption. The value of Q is 6.1 AA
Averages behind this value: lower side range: 4.05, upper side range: 4.29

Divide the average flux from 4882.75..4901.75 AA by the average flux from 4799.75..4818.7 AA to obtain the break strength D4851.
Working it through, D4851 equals 0.87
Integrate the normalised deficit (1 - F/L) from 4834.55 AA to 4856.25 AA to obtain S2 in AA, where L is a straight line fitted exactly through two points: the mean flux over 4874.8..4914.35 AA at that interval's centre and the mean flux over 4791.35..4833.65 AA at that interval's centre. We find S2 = 3.37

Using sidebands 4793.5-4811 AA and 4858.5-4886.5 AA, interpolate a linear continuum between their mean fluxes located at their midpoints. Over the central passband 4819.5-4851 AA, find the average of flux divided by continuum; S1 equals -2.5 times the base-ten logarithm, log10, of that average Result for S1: 0.17 mag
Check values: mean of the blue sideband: 4.22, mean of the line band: 3.65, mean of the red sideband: 4.35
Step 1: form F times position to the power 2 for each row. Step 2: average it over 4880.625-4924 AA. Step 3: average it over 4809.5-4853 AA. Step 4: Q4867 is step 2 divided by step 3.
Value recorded 1.13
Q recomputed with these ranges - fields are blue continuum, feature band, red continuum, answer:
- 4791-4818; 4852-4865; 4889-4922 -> 0.2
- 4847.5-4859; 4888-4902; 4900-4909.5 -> -3.2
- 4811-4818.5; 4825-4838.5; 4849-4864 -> 1.8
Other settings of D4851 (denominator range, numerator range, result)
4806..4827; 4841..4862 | 0.79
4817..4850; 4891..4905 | 0.79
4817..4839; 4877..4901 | 1.08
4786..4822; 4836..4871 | 0.90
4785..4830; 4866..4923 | 0.97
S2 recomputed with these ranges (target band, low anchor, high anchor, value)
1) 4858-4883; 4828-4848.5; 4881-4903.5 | -4.7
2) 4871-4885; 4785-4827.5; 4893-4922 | -1.5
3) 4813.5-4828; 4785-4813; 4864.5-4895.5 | -0.8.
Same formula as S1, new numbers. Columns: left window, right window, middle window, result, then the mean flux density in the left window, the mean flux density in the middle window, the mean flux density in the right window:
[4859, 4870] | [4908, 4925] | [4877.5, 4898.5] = 0.11 mag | 4.81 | 4.22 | 4.48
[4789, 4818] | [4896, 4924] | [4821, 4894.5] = 0.07 mag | 4.07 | 3.71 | 3.85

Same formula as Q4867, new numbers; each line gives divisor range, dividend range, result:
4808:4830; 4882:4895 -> 1.06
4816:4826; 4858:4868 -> 1.15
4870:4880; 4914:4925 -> 1.45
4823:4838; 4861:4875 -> 1.22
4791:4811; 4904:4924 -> 1.06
